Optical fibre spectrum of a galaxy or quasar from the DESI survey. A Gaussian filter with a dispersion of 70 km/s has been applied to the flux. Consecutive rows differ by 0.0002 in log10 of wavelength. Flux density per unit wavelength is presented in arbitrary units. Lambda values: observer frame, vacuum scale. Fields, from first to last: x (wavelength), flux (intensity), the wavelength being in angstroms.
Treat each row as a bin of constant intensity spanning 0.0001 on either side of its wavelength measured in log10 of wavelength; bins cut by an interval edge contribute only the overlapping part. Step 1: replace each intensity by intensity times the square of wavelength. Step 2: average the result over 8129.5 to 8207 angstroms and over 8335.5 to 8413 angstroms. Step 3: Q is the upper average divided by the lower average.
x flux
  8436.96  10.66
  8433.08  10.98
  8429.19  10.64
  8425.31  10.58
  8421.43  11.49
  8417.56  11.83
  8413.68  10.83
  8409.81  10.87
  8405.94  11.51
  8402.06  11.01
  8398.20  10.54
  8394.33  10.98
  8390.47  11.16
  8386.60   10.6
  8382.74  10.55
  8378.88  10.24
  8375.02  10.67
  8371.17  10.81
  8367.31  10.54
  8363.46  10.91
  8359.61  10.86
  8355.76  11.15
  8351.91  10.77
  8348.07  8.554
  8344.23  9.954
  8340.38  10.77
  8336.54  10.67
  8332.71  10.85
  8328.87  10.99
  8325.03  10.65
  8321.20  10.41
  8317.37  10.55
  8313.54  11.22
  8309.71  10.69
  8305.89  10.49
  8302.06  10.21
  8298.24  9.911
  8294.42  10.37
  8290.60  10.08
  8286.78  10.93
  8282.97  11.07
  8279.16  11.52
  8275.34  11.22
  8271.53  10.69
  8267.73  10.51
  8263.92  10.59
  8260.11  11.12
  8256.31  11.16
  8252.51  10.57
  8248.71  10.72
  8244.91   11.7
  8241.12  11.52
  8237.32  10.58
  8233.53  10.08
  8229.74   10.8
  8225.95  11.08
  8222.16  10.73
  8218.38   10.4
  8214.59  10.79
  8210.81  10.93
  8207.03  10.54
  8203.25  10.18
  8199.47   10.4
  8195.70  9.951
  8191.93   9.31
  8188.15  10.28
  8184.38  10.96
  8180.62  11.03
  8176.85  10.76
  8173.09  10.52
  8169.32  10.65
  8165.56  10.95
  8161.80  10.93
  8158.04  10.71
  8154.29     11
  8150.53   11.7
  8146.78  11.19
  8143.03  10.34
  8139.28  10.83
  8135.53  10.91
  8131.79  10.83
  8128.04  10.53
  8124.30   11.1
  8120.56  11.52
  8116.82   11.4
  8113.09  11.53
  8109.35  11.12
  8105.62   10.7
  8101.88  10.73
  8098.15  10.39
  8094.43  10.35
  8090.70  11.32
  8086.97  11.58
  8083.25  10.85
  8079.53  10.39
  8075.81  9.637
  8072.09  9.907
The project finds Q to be 1.1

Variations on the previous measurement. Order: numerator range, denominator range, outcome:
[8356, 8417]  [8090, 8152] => 1.05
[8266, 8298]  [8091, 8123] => 1.02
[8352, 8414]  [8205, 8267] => 1.04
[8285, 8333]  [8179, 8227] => 1.03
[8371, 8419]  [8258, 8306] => 1.05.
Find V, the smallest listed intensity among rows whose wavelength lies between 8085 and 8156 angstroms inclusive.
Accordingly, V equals 10.34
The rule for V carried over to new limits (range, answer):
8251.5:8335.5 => 9.911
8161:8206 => 9.31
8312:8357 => 8.554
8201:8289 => 10.08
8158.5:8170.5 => 10.65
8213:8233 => 10.4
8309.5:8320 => 10.55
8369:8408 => 10.24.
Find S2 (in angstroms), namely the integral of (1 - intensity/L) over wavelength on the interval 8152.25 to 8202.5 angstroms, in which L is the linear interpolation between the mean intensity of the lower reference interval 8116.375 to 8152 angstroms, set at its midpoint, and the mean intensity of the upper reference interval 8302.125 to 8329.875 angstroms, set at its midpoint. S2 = 1.7 angstroms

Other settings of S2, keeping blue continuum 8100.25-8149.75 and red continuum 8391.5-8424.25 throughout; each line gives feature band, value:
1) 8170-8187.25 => 0.4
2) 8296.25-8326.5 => 1.5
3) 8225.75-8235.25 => 0.4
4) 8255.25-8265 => 0.1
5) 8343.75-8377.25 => 1.8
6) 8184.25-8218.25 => 2.1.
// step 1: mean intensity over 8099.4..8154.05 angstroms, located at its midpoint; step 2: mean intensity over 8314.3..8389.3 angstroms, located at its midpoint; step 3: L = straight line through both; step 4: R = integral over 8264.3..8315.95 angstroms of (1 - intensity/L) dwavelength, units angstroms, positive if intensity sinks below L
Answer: 0.1 angstroms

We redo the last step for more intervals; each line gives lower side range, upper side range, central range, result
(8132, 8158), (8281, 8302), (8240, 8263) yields -1.1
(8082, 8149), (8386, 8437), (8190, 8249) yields 2.0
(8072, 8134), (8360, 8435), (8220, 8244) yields 0.1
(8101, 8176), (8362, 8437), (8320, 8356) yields 1.5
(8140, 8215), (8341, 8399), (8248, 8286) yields -1.1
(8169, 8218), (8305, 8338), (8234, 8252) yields -0.7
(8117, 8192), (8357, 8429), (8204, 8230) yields 0.3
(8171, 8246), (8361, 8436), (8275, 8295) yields -0.3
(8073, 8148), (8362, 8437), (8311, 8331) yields 0.2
